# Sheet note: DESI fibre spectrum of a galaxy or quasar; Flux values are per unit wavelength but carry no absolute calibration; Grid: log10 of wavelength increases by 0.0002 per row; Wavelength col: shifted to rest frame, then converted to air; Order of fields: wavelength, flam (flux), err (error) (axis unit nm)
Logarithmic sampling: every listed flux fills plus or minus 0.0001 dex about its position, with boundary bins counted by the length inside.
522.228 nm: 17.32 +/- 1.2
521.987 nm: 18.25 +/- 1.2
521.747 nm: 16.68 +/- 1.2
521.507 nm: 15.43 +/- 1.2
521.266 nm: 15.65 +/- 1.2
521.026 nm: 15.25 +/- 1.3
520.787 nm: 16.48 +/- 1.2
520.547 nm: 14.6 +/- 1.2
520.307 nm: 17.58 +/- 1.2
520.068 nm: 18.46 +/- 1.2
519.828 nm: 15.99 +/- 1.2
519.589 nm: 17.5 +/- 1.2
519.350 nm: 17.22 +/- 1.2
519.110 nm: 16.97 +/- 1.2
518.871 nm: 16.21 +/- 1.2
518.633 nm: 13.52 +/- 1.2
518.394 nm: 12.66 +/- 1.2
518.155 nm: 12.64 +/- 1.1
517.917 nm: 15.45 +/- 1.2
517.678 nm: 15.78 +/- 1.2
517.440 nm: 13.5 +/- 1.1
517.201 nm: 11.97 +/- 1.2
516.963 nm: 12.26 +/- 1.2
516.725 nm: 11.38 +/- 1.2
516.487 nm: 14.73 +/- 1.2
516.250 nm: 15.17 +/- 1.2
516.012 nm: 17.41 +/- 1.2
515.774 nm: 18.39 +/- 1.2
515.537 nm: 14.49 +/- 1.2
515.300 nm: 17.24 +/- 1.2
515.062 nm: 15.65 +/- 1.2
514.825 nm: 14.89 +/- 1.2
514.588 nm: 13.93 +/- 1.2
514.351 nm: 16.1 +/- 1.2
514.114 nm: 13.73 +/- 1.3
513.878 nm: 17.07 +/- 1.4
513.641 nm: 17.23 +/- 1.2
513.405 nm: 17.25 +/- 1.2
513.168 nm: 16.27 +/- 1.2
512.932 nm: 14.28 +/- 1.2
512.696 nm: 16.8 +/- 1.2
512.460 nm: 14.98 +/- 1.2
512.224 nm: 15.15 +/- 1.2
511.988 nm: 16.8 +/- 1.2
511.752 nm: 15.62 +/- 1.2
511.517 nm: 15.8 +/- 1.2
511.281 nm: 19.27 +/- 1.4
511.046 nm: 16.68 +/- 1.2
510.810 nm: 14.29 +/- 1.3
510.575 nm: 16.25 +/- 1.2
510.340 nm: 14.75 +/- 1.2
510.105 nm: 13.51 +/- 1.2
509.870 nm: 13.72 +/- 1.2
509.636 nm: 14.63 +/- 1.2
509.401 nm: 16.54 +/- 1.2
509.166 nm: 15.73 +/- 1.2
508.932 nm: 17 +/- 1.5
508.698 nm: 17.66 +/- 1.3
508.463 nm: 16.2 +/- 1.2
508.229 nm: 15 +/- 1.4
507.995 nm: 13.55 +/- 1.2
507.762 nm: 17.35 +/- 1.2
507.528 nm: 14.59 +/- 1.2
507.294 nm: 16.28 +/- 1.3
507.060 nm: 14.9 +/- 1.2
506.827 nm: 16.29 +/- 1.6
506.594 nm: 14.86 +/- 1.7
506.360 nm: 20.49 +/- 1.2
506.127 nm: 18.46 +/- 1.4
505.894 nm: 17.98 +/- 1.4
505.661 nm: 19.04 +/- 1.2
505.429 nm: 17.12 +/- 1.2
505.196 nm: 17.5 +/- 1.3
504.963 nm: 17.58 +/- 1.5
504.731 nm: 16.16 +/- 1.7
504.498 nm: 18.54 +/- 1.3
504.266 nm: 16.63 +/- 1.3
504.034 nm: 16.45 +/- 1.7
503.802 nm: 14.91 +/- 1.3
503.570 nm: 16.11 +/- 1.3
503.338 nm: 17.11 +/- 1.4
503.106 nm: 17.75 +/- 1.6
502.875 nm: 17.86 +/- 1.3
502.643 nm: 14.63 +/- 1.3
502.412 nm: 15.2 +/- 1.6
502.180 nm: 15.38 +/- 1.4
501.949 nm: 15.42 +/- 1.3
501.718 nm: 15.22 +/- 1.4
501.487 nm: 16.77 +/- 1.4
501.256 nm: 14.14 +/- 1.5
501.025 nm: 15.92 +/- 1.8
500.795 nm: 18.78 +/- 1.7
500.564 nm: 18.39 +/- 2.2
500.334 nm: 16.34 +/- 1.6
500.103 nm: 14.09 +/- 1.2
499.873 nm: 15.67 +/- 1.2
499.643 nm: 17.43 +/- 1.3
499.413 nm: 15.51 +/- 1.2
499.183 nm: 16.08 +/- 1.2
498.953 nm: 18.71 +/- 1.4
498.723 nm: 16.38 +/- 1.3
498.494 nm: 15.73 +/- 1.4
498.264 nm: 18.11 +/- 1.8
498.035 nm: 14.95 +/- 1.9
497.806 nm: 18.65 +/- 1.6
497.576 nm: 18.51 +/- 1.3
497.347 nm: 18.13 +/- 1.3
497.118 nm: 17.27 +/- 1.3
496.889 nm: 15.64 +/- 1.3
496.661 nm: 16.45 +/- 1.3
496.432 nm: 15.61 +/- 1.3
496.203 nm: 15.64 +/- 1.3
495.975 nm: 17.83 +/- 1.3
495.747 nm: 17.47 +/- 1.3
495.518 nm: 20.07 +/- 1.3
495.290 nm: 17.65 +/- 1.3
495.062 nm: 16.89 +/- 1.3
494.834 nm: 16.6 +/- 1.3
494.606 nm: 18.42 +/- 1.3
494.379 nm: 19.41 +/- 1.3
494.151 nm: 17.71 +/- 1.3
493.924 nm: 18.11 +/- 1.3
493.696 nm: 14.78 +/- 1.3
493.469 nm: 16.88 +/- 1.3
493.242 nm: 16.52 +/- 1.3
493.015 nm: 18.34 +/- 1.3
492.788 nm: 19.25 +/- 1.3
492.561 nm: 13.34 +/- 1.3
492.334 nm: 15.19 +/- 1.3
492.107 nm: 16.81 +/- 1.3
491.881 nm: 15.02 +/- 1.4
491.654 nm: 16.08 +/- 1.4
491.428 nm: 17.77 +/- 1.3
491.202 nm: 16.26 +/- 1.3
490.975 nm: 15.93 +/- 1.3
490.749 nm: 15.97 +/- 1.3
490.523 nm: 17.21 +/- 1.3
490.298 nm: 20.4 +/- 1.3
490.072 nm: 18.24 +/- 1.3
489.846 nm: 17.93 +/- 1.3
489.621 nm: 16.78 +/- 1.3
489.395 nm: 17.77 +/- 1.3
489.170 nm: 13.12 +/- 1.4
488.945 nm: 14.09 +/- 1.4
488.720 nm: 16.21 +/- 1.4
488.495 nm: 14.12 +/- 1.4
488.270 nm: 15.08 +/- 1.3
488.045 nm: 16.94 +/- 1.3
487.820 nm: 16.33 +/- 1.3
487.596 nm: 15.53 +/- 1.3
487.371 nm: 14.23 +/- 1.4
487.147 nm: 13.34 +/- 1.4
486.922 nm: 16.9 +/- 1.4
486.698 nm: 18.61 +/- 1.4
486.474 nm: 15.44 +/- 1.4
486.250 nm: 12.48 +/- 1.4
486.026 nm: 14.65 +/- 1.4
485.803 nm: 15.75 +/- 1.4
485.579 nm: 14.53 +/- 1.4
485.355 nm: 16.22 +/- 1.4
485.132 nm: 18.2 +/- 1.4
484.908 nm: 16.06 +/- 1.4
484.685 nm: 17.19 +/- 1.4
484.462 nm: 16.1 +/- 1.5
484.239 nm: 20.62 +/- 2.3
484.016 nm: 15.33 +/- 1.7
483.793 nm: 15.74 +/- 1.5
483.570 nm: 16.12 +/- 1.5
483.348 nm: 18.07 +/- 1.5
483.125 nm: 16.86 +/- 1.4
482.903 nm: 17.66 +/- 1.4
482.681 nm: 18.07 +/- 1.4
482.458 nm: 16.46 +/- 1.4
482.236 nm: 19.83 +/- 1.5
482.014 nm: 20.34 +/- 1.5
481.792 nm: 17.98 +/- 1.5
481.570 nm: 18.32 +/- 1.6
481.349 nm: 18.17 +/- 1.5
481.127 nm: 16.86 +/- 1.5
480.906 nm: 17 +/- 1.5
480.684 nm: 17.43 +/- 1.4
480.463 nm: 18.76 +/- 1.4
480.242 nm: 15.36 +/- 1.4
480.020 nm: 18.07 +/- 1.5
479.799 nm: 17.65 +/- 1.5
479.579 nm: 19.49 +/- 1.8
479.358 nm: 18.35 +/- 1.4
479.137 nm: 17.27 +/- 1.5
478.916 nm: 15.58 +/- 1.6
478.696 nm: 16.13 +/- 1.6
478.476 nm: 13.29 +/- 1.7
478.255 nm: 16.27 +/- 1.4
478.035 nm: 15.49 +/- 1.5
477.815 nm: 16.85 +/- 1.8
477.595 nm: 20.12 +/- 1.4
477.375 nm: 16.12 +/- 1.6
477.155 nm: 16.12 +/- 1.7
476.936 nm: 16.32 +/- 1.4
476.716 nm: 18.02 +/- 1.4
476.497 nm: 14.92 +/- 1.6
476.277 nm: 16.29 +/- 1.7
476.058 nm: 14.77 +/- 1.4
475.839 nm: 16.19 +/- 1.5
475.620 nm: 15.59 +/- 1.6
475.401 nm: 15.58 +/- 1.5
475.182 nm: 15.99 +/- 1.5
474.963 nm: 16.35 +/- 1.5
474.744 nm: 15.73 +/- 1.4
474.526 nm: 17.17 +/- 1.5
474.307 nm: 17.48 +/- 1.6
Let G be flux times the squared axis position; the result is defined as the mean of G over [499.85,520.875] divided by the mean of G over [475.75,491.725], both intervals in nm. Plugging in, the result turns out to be 1.06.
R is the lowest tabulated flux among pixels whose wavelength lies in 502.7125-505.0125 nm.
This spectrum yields 14.91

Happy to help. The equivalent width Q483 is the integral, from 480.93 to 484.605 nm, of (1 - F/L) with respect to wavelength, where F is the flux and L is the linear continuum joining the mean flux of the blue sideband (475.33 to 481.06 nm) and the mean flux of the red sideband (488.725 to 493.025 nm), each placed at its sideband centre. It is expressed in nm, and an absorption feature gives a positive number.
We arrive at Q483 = -0.22 nm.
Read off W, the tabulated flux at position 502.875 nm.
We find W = 17.86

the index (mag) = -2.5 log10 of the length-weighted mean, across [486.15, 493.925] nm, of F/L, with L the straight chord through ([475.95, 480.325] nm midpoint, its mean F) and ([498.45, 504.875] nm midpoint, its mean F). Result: 0.02 mag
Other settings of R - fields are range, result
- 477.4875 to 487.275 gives 12.48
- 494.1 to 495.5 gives 16.6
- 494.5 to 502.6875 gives 14.09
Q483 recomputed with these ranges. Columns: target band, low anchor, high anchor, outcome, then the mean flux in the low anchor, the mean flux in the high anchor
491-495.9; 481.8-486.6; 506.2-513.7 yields -0.18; 16.8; 15.9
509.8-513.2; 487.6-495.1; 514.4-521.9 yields 0.01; 16.6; 15.3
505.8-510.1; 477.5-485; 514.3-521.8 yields -0.06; 17.3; 15.3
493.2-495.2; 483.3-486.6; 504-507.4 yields -0.08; 16.1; 17.2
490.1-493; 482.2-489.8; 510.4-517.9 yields -0.12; 16.2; 15.5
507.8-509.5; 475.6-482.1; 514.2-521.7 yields -0.03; 17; 15.3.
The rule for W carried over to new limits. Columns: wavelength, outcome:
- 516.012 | 17.41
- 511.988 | 16.8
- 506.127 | 18.46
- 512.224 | 15.15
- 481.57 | 18.32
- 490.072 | 18.24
